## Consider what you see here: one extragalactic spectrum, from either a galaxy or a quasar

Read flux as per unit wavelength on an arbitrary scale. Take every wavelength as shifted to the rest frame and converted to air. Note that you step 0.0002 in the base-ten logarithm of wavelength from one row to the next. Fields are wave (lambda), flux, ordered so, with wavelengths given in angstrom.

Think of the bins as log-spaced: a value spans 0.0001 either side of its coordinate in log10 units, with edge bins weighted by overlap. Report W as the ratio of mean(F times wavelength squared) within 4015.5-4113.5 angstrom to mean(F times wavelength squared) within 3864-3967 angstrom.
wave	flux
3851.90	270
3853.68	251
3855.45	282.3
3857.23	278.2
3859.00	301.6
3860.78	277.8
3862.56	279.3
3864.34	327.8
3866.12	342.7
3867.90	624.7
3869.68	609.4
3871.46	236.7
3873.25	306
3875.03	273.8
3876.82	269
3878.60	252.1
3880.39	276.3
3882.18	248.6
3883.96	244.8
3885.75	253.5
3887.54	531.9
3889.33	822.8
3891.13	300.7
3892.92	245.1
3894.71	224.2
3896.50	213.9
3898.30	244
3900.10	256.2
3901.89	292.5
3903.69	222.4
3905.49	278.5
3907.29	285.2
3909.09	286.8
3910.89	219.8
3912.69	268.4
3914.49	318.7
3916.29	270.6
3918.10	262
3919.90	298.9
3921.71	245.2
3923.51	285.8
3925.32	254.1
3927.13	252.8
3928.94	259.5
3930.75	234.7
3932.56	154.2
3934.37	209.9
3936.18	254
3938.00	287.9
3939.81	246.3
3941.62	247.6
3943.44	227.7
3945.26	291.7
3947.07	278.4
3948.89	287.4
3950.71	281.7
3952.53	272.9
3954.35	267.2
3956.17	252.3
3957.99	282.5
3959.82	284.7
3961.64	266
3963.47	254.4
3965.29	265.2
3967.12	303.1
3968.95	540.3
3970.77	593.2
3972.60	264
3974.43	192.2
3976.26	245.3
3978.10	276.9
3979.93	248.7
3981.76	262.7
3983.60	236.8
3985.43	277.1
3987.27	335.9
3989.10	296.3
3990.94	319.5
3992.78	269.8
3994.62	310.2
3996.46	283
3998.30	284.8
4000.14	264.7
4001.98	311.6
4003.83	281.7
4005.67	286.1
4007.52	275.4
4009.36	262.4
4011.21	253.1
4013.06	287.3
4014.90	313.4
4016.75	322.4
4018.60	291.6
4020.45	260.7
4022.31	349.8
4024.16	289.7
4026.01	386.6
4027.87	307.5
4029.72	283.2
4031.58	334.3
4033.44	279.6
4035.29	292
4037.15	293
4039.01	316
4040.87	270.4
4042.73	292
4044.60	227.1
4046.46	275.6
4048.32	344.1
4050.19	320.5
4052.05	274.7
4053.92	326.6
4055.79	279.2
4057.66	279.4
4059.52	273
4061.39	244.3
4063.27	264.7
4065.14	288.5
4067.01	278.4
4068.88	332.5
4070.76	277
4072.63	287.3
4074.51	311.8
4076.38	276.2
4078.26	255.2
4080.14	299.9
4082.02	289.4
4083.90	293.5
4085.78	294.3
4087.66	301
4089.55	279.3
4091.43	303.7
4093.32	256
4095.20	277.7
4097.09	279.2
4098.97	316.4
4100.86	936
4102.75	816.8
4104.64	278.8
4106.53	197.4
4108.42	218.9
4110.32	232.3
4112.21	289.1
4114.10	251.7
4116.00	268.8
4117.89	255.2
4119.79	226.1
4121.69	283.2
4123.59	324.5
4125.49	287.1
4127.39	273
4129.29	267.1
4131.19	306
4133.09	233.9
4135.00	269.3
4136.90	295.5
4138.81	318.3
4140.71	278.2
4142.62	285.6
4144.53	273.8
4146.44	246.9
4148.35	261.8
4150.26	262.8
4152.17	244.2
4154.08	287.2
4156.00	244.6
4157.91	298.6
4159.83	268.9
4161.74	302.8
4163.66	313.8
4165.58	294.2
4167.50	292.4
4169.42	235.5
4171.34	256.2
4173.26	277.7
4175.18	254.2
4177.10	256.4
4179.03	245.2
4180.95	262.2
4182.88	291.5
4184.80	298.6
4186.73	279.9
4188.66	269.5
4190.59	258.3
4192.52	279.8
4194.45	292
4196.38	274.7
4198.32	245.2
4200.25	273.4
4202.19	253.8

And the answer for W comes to 1.2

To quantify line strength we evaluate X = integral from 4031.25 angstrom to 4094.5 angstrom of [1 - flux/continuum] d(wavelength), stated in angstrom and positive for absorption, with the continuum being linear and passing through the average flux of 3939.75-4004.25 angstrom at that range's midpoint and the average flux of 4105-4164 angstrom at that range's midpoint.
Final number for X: -2.2 angstrom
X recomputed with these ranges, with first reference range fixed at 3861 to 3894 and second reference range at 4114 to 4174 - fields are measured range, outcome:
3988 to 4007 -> 1.69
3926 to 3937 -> 3.61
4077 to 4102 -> -4.24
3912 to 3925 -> 2.49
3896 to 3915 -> 4.64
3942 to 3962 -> 3.69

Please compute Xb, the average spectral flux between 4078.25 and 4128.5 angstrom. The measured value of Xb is 319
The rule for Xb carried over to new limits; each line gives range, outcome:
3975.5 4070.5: 289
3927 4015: 280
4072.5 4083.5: 287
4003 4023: 289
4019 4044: 303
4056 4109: 322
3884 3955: 280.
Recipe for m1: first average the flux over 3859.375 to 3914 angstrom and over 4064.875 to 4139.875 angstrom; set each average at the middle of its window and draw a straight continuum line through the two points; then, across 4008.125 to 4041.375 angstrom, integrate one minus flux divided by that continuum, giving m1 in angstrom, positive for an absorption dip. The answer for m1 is 1.2 angstrom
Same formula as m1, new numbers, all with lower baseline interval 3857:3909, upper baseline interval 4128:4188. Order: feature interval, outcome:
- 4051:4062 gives 0.4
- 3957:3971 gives -1.3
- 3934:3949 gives 2.5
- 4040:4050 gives 0.3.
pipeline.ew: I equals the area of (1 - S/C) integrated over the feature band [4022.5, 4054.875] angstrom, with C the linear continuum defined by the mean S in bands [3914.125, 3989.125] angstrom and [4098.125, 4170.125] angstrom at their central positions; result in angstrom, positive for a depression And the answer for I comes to -1.34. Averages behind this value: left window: 277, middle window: 302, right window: 304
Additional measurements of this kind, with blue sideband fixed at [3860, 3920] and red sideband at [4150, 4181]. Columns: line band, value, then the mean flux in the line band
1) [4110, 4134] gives 0.65 angstrom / 270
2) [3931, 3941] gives 2.46 angstrom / 231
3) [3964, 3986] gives -0.55 angstrom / 308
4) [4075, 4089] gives -0.19 angstrom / 288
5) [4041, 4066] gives 0.43 angstrom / 283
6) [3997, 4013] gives 0.96 angstrom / 278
